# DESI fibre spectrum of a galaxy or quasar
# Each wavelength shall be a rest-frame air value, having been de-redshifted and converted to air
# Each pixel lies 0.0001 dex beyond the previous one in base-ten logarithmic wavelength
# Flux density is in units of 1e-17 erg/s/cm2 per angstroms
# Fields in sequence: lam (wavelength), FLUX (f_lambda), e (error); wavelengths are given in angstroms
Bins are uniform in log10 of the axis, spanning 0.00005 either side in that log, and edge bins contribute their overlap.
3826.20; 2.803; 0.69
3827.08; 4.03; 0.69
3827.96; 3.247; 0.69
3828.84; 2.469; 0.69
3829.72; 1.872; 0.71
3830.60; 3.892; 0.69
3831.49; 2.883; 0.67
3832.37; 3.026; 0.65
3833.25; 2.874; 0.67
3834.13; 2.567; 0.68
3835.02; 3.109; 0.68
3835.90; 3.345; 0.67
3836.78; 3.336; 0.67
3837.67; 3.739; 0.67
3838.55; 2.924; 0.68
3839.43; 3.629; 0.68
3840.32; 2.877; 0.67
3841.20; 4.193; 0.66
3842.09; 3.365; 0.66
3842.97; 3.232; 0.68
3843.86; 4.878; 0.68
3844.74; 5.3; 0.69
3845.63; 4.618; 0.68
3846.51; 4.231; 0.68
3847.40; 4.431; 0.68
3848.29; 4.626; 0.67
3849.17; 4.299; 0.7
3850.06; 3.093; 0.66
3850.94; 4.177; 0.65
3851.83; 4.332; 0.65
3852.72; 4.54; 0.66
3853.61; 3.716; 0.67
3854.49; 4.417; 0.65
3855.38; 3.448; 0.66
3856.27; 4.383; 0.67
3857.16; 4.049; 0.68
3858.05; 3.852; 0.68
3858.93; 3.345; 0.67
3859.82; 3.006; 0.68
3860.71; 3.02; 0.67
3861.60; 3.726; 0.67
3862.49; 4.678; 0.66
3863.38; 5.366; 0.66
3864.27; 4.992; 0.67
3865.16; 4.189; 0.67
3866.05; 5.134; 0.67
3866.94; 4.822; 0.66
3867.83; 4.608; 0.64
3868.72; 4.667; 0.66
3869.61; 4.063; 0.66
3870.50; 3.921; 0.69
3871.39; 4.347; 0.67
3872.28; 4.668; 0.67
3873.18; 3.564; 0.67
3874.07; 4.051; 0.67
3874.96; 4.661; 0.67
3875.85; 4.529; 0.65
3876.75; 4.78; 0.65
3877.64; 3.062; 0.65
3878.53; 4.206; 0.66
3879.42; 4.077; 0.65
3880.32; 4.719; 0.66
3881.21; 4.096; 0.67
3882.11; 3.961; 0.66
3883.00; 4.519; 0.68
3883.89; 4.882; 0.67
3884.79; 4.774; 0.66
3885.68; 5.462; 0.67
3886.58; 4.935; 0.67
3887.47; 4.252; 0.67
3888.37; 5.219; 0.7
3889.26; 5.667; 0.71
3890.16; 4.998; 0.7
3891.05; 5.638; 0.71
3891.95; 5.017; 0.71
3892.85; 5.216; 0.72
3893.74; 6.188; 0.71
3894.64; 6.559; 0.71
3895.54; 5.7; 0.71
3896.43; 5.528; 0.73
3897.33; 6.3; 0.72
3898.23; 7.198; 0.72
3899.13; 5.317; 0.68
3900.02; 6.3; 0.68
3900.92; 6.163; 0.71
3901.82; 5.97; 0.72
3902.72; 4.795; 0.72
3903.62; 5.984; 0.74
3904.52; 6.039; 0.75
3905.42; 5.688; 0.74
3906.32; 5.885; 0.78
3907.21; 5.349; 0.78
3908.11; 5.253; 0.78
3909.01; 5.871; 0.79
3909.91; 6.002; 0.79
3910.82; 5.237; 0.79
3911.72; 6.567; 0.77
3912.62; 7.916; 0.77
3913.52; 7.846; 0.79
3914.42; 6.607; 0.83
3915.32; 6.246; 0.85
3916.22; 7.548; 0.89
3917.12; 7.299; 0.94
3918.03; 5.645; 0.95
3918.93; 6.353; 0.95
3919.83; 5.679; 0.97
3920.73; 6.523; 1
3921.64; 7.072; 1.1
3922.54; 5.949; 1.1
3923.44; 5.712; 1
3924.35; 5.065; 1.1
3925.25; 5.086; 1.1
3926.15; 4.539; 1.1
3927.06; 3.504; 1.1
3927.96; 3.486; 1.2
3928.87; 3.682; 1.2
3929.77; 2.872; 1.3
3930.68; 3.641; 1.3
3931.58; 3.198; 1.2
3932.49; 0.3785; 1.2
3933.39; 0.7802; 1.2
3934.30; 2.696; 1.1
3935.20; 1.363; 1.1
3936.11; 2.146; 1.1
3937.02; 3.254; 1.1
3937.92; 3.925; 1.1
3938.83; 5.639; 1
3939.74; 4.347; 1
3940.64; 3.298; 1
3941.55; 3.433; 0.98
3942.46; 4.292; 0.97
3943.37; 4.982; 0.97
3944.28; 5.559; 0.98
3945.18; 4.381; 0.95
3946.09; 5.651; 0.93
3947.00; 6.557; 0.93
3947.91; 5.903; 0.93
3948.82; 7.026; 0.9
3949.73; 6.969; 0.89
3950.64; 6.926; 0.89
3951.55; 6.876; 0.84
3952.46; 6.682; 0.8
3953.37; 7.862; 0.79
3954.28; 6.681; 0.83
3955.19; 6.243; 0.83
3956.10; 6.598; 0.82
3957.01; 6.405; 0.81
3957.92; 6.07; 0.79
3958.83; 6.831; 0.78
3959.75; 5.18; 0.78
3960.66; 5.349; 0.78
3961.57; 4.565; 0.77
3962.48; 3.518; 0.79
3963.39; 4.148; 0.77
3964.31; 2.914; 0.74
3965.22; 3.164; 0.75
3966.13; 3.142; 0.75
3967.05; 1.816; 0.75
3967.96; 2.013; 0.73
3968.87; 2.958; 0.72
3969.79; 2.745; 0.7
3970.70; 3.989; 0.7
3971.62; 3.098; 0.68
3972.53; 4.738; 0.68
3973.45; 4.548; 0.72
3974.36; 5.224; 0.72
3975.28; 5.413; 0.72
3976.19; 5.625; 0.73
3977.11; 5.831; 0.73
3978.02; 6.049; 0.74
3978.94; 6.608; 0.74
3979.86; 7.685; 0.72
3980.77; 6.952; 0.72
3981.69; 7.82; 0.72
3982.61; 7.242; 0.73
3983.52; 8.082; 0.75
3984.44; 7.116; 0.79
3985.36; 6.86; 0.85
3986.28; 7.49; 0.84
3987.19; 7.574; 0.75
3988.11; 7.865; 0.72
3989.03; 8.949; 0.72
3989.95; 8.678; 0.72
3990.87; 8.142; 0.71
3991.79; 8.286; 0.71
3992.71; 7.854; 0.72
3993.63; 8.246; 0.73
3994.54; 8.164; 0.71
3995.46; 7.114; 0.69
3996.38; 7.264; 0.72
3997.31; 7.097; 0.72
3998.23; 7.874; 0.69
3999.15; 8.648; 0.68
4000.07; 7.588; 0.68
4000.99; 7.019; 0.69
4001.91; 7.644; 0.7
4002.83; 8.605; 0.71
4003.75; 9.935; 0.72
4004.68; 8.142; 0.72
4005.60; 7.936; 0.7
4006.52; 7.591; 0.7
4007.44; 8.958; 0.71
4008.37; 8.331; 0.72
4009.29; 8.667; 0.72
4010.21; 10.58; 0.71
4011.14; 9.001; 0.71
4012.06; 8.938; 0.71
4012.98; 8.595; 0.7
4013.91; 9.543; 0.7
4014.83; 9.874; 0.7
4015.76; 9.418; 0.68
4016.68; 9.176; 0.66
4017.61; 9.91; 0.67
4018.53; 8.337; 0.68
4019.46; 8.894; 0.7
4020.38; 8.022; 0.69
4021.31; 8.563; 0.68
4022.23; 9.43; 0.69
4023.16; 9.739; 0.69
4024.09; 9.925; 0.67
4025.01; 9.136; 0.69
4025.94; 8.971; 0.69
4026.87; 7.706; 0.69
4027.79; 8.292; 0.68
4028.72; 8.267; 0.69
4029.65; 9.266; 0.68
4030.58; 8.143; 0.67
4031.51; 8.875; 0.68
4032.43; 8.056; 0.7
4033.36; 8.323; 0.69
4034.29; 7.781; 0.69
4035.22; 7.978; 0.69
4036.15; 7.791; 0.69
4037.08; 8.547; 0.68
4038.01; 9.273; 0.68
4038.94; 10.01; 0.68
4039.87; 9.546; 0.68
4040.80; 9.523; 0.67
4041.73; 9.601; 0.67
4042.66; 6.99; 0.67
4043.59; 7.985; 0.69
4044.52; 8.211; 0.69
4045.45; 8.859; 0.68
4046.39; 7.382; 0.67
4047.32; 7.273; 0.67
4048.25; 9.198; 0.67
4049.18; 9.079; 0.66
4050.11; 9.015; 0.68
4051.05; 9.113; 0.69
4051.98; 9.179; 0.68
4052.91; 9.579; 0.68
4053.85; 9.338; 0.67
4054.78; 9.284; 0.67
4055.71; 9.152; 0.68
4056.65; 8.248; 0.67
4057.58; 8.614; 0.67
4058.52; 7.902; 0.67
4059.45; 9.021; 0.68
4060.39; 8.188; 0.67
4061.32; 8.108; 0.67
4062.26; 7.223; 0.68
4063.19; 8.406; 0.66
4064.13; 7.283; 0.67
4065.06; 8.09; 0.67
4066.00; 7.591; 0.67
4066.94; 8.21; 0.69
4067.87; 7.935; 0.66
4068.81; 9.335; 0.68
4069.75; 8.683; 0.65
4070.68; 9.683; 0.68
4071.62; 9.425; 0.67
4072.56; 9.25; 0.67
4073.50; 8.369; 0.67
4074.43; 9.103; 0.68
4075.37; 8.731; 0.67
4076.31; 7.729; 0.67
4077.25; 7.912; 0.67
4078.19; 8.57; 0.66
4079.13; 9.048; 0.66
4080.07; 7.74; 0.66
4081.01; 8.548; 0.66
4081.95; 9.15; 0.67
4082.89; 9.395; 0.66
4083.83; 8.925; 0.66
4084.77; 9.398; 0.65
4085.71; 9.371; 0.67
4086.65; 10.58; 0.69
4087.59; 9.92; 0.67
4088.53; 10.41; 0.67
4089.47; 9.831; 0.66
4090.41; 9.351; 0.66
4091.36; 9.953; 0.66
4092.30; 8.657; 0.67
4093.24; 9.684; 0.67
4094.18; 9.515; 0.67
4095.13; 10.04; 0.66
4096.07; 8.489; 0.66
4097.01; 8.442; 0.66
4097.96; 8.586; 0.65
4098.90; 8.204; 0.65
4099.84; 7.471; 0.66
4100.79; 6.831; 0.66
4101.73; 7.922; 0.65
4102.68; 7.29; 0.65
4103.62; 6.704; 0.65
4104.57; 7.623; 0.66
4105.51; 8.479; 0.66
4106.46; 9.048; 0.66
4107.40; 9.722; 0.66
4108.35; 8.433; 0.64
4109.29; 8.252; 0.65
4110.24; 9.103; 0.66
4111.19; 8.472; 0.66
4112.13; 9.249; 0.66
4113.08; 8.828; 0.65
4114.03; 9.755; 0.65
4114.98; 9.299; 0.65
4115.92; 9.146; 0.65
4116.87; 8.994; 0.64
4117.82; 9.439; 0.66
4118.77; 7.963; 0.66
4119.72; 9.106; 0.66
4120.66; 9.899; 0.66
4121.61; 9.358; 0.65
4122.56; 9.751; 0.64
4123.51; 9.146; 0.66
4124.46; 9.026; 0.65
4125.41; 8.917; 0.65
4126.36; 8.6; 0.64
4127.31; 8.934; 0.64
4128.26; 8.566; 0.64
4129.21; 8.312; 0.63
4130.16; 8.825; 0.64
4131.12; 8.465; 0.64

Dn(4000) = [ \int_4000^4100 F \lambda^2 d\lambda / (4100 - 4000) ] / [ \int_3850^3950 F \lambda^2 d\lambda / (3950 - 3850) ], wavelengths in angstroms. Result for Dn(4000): 1.9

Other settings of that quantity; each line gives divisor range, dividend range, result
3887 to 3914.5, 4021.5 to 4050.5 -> 1.58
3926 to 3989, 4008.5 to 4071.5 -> 1.82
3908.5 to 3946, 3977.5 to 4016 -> 1.76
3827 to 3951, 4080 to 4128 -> 2.14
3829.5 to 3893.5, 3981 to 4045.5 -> 2.19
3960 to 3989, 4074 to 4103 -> 1.77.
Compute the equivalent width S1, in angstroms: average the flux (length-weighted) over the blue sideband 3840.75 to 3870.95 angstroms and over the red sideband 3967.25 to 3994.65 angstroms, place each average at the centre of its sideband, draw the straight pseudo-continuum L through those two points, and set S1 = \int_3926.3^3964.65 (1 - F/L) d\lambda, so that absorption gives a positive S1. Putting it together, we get 7.3 angstroms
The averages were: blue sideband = 4.2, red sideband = 6.33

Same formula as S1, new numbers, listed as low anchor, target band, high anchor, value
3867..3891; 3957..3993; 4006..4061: 7.6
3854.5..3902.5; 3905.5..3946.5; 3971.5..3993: 5.9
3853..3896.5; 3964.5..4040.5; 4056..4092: -2.8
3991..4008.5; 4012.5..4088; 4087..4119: -3.1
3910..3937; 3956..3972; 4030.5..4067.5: 5.0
